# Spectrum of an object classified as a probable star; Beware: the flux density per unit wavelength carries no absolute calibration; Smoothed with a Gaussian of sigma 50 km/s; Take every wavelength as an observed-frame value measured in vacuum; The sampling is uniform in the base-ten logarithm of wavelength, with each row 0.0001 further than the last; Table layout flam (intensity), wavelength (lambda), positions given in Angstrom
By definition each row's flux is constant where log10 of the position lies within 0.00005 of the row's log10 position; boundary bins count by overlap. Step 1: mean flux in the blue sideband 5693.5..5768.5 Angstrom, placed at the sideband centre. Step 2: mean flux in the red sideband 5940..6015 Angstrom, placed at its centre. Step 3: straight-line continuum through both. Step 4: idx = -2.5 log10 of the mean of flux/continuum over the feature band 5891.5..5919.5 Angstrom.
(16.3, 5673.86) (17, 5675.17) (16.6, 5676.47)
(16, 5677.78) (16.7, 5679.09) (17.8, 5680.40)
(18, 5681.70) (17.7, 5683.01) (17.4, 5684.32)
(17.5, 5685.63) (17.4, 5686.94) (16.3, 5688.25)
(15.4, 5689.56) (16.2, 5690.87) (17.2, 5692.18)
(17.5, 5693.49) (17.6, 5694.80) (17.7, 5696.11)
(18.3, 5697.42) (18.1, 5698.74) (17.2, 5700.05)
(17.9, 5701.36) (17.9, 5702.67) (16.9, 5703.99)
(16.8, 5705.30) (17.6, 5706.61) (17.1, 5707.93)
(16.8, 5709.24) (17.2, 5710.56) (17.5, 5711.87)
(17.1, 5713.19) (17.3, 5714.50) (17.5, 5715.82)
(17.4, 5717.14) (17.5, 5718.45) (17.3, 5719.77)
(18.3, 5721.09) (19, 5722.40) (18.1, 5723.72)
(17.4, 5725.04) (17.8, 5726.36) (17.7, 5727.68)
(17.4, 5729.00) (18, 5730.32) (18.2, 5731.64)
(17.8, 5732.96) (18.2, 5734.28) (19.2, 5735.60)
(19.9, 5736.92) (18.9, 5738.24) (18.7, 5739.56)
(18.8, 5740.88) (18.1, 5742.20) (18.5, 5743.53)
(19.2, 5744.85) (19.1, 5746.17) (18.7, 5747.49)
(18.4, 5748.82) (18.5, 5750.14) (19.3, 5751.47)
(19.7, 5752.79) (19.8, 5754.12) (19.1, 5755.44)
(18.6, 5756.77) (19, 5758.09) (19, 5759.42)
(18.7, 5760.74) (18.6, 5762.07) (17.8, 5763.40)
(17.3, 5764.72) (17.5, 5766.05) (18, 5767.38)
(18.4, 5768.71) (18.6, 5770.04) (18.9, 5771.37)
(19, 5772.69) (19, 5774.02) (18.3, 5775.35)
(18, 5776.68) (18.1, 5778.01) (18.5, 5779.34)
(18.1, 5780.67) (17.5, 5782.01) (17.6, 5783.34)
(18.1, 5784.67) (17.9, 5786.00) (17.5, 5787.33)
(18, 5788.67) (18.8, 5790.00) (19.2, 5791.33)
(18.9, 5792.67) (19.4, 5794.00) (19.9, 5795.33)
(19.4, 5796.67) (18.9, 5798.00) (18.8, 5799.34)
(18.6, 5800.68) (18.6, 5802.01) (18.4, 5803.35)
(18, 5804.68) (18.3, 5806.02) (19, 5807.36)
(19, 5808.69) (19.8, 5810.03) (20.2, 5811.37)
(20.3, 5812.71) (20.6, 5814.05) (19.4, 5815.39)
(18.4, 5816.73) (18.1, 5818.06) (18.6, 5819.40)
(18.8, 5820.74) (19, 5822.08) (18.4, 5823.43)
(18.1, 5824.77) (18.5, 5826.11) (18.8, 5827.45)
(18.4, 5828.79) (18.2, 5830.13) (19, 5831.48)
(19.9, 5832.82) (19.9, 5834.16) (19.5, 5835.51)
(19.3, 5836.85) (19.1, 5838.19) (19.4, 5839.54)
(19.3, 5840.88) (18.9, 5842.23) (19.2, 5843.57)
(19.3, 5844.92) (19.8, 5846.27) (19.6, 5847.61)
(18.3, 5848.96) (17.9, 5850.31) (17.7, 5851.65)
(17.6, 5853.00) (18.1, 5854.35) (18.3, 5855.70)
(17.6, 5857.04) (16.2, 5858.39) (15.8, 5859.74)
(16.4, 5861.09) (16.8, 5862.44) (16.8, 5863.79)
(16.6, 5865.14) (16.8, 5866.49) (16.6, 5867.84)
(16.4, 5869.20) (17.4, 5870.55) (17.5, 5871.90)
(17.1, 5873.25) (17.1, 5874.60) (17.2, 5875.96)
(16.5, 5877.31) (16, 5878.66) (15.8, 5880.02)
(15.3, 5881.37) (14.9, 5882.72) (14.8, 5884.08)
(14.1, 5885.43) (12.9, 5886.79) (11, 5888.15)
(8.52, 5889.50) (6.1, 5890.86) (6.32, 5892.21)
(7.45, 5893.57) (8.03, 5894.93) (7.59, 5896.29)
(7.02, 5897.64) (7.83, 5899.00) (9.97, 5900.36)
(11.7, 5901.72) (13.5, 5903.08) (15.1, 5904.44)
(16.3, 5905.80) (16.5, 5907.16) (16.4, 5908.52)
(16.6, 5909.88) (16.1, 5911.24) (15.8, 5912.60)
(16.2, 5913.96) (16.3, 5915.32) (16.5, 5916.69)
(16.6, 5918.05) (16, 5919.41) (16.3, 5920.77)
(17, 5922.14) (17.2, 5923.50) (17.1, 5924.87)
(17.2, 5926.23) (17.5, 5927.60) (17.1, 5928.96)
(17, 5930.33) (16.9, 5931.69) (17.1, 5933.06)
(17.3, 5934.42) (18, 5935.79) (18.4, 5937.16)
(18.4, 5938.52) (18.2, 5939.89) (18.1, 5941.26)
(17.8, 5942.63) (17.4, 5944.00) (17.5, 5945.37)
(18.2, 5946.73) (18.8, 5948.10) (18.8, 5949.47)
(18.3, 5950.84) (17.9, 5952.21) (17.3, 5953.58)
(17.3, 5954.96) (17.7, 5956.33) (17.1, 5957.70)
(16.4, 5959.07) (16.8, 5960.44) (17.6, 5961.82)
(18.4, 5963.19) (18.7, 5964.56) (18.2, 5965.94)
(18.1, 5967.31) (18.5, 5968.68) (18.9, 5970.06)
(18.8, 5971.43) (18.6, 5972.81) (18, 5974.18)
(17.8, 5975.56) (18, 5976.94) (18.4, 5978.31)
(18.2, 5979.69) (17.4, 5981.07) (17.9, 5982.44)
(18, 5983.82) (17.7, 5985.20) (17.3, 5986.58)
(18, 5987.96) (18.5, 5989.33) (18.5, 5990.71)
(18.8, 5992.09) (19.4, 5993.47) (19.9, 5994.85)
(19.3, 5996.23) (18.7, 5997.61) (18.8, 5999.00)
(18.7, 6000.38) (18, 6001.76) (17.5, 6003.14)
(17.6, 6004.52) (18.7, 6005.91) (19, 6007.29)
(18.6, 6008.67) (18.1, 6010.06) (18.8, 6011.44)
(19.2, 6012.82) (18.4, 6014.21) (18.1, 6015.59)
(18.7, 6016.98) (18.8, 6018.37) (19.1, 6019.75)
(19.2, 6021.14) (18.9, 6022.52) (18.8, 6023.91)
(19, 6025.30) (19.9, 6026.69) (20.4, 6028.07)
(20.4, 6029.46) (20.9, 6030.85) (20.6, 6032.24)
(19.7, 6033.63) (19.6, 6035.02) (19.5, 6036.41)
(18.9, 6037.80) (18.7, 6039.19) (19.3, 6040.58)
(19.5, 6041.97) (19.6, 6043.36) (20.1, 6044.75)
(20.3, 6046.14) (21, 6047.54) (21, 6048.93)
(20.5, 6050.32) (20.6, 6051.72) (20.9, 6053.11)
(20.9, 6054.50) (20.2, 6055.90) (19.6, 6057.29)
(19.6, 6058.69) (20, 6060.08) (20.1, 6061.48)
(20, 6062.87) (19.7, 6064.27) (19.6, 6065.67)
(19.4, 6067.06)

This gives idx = 0.37 mag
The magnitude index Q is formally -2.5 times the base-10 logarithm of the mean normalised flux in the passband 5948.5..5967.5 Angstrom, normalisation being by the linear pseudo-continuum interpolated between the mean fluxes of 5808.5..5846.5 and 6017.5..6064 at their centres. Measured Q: 0.11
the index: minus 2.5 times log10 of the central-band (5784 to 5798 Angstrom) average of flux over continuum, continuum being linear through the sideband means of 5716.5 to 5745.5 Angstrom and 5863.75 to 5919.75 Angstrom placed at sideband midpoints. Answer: -0.128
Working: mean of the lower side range 18.2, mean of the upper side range 14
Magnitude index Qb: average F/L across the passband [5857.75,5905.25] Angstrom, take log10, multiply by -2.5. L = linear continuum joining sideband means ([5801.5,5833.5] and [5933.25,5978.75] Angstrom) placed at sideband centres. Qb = 0.34 mag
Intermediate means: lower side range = 18.9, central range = 13.6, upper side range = 18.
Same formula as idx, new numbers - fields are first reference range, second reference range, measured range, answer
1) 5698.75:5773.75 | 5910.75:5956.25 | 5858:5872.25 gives 0.06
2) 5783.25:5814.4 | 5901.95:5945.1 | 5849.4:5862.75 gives 0.04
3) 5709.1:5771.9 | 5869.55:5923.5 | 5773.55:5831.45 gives -0.13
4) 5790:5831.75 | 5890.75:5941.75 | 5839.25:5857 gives -0.07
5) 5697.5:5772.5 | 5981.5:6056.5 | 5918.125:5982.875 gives 0.07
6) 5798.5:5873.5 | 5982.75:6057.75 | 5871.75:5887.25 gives 0.18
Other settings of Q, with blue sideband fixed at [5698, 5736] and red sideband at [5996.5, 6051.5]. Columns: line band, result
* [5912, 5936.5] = 0.12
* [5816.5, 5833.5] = -0.03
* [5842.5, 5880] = 0.06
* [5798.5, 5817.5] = -0.06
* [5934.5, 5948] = 0.05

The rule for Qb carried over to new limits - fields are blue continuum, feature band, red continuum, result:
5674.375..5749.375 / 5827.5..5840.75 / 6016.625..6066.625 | -0.04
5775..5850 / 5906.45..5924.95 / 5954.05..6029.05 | 0.13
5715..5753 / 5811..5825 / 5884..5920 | -0.23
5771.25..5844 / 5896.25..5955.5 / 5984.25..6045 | 0.17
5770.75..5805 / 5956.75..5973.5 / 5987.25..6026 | 0.04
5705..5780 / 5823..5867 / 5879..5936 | -0.17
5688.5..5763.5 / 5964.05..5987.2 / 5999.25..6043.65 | 0.04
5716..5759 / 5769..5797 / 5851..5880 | -0.03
